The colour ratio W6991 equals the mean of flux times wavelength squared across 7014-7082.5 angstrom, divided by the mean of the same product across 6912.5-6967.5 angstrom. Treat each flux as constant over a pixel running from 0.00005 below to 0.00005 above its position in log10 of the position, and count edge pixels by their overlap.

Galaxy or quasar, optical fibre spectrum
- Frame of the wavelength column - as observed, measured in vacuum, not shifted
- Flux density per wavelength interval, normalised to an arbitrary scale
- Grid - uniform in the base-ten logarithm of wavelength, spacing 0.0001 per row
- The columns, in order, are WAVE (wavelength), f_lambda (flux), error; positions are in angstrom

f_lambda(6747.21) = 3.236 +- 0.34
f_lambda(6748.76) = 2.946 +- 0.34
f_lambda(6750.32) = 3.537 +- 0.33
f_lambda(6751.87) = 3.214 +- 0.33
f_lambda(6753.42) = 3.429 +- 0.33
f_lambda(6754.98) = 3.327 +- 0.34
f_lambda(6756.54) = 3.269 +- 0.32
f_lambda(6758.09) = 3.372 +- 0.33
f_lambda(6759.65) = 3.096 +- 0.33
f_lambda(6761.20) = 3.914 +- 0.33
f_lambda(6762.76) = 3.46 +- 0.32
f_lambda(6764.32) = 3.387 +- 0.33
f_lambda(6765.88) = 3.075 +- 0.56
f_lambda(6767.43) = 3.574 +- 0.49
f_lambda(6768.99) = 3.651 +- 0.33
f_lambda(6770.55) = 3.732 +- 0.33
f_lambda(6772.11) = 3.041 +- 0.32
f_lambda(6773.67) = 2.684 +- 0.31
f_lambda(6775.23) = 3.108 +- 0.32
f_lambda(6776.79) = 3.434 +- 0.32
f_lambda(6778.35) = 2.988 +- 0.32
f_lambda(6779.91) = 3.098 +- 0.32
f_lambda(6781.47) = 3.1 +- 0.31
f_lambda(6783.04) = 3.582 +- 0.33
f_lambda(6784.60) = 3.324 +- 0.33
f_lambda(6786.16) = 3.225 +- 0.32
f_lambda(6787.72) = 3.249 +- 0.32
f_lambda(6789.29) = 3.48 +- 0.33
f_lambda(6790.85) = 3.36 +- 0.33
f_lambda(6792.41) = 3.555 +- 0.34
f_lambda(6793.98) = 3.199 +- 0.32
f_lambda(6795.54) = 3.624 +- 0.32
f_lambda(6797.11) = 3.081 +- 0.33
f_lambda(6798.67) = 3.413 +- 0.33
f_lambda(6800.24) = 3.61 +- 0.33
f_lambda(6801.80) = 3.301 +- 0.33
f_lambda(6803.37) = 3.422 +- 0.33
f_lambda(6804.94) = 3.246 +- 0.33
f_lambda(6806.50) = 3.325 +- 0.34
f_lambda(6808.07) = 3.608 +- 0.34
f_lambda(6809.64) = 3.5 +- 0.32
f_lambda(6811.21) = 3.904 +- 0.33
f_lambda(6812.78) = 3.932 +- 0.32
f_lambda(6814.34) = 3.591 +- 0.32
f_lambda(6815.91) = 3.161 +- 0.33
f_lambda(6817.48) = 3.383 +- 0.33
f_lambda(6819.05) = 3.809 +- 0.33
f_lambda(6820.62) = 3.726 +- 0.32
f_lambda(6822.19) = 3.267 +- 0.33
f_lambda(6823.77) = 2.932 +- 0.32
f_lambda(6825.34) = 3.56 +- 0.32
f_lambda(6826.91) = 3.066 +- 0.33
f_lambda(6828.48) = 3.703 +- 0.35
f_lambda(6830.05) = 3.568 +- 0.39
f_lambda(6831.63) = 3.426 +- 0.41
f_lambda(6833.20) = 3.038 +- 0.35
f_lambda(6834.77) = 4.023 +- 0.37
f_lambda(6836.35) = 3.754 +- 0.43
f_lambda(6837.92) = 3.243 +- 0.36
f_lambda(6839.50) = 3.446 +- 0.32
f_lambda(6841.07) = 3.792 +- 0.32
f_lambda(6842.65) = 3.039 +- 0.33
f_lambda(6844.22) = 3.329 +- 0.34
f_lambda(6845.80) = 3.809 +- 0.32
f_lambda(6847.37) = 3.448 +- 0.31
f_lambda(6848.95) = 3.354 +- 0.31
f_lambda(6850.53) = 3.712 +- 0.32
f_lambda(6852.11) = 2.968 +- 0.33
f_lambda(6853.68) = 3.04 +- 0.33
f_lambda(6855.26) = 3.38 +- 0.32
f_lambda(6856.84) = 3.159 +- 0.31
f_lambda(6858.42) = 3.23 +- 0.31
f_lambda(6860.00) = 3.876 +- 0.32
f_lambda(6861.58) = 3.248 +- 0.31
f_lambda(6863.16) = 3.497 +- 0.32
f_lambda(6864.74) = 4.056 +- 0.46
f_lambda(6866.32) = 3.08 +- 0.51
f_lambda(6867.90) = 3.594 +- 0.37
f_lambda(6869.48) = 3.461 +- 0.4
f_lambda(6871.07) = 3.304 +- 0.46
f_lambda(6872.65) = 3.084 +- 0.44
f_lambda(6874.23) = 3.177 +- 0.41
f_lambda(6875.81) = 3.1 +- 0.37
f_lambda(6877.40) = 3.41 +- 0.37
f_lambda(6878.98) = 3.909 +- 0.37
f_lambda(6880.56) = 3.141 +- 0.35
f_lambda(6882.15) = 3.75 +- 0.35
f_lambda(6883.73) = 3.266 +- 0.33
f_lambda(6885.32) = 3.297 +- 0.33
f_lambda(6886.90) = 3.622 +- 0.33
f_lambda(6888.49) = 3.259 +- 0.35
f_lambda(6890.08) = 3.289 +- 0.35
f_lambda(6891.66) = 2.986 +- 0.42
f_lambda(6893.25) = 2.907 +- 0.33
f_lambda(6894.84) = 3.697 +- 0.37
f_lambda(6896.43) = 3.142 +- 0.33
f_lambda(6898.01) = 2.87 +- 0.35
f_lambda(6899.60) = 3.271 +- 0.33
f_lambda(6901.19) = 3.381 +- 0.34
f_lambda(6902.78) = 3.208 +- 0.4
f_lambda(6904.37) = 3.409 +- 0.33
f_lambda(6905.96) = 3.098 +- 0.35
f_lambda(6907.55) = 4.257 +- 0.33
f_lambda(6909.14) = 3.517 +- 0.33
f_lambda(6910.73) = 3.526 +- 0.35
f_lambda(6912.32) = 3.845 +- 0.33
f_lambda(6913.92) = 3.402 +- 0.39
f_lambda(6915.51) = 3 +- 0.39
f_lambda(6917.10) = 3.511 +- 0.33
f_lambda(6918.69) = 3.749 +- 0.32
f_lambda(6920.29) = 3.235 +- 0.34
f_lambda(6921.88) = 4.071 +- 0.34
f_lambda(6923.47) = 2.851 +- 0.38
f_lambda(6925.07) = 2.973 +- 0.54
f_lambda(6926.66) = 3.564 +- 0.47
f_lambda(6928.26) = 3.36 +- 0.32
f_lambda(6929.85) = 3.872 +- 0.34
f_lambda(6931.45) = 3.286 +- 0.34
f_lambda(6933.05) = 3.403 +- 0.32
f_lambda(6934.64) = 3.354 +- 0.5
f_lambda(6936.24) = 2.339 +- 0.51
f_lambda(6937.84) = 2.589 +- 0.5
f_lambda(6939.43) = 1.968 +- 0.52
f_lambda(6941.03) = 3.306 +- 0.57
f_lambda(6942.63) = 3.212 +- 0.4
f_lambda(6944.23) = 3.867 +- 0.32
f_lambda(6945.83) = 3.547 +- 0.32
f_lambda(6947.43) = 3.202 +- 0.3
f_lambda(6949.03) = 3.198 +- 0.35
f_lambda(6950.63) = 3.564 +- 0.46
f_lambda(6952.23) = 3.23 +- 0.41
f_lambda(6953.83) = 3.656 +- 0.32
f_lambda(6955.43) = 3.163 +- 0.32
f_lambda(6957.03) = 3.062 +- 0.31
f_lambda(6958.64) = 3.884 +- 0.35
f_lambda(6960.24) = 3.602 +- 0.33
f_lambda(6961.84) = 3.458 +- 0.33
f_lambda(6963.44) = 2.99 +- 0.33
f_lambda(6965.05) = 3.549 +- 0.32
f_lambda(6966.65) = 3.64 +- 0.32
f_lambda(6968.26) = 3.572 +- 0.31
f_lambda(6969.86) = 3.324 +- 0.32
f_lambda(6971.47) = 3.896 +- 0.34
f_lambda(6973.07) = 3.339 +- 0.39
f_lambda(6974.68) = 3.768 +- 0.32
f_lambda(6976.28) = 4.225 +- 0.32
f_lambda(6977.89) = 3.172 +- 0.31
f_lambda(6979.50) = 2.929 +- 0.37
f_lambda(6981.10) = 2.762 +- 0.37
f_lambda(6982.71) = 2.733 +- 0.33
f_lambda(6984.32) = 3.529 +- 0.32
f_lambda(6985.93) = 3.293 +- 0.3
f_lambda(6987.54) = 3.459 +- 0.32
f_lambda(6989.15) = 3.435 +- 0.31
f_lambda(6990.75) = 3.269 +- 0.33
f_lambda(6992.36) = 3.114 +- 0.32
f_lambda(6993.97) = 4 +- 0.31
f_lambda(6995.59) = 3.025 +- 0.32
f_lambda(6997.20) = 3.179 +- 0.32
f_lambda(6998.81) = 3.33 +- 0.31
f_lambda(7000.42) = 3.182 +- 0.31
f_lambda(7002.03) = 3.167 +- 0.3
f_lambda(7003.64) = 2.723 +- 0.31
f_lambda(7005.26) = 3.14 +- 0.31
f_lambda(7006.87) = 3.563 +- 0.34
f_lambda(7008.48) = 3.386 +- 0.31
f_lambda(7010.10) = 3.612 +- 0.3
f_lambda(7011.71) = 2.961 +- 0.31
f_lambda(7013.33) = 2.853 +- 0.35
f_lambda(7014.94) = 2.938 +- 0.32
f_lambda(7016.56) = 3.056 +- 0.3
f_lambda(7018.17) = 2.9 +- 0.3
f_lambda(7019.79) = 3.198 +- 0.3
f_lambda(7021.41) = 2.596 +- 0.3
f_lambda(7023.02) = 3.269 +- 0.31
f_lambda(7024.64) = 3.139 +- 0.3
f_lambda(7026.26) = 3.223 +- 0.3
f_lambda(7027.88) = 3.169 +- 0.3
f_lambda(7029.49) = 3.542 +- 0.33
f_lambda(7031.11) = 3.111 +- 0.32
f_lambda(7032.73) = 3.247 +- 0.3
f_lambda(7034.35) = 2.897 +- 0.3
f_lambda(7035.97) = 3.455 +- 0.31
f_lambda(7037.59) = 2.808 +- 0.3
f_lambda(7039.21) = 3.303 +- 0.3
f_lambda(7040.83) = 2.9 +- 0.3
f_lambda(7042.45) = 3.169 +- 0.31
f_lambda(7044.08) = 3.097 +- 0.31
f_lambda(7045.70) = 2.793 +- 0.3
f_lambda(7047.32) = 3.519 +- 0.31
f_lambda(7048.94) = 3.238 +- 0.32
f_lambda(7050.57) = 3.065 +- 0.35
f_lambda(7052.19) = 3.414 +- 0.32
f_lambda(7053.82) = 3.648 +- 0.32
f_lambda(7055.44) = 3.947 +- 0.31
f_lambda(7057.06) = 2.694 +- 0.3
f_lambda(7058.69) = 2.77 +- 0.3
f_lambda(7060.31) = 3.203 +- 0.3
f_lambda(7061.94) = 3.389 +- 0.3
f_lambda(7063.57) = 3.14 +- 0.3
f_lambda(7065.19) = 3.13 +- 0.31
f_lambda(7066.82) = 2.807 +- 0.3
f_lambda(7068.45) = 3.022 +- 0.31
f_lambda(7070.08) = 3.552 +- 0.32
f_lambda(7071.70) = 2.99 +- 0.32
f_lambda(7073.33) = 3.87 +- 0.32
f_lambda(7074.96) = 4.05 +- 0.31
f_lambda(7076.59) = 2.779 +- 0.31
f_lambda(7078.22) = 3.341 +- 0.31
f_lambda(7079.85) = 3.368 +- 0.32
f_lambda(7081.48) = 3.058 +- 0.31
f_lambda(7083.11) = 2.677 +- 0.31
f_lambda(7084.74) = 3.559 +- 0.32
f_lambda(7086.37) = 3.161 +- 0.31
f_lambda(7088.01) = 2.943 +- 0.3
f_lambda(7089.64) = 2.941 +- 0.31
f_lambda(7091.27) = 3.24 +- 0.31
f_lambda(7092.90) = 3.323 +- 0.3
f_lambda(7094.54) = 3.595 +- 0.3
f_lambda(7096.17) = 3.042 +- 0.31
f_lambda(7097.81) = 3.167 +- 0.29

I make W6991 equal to 1.0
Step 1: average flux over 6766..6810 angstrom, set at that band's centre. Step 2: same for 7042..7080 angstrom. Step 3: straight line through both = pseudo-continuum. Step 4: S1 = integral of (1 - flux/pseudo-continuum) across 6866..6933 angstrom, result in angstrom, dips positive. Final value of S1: -1.6 angstrom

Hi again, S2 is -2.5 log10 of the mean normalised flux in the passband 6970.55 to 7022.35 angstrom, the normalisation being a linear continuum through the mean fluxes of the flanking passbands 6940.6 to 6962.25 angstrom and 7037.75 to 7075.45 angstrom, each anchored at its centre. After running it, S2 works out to 0.03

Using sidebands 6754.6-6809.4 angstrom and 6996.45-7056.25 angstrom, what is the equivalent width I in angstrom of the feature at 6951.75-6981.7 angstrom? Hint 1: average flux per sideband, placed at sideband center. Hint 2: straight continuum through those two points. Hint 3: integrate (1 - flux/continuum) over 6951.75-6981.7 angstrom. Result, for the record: -2.03 angstrom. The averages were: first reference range 3.34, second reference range 3.18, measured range 3.44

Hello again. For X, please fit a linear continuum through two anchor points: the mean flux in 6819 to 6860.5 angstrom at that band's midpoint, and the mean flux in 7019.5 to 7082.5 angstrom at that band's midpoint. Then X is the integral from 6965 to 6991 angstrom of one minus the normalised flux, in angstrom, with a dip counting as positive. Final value -1.0 angstrom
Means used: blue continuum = 3.42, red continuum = 3.2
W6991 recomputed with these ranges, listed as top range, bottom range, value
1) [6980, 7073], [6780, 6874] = 0.98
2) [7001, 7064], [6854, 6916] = 0.98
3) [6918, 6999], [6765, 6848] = 1.02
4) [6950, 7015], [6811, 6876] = 1.01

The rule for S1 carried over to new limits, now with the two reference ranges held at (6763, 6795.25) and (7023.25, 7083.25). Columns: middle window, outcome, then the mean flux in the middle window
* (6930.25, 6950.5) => 0.7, 3.14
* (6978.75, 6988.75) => 0.3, 3.13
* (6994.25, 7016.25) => 0.3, 3.18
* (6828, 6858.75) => -1.3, 3.42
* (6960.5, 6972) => -0.9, 3.48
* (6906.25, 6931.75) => -1.9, 3.5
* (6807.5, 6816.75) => -0.9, 3.62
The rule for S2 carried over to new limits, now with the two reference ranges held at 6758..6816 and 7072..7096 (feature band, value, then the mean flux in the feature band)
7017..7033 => 0.05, 3.13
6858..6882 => -0.02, 3.42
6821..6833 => 0.00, 3.36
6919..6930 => -0.03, 3.41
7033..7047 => 0.07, 3.08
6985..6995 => -0.04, 3.42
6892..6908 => 0.01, 3.29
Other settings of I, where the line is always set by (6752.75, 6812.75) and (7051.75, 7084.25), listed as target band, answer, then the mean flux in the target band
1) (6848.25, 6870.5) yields -0.5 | 3.4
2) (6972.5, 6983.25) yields 0.0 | 3.29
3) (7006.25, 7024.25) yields 0.8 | 3.12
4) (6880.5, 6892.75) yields 0.0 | 3.33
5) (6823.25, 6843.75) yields -0.5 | 3.44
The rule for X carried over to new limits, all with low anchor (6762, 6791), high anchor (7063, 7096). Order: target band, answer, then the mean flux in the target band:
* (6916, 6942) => 0.37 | 3.21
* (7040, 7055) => 0.04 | 3.22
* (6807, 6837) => -2.20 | 3.52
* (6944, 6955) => -0.62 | 3.44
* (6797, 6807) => -0.23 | 3.36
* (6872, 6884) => -0.34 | 3.36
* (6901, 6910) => -0.62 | 3.49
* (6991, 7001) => -0.19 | 3.3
